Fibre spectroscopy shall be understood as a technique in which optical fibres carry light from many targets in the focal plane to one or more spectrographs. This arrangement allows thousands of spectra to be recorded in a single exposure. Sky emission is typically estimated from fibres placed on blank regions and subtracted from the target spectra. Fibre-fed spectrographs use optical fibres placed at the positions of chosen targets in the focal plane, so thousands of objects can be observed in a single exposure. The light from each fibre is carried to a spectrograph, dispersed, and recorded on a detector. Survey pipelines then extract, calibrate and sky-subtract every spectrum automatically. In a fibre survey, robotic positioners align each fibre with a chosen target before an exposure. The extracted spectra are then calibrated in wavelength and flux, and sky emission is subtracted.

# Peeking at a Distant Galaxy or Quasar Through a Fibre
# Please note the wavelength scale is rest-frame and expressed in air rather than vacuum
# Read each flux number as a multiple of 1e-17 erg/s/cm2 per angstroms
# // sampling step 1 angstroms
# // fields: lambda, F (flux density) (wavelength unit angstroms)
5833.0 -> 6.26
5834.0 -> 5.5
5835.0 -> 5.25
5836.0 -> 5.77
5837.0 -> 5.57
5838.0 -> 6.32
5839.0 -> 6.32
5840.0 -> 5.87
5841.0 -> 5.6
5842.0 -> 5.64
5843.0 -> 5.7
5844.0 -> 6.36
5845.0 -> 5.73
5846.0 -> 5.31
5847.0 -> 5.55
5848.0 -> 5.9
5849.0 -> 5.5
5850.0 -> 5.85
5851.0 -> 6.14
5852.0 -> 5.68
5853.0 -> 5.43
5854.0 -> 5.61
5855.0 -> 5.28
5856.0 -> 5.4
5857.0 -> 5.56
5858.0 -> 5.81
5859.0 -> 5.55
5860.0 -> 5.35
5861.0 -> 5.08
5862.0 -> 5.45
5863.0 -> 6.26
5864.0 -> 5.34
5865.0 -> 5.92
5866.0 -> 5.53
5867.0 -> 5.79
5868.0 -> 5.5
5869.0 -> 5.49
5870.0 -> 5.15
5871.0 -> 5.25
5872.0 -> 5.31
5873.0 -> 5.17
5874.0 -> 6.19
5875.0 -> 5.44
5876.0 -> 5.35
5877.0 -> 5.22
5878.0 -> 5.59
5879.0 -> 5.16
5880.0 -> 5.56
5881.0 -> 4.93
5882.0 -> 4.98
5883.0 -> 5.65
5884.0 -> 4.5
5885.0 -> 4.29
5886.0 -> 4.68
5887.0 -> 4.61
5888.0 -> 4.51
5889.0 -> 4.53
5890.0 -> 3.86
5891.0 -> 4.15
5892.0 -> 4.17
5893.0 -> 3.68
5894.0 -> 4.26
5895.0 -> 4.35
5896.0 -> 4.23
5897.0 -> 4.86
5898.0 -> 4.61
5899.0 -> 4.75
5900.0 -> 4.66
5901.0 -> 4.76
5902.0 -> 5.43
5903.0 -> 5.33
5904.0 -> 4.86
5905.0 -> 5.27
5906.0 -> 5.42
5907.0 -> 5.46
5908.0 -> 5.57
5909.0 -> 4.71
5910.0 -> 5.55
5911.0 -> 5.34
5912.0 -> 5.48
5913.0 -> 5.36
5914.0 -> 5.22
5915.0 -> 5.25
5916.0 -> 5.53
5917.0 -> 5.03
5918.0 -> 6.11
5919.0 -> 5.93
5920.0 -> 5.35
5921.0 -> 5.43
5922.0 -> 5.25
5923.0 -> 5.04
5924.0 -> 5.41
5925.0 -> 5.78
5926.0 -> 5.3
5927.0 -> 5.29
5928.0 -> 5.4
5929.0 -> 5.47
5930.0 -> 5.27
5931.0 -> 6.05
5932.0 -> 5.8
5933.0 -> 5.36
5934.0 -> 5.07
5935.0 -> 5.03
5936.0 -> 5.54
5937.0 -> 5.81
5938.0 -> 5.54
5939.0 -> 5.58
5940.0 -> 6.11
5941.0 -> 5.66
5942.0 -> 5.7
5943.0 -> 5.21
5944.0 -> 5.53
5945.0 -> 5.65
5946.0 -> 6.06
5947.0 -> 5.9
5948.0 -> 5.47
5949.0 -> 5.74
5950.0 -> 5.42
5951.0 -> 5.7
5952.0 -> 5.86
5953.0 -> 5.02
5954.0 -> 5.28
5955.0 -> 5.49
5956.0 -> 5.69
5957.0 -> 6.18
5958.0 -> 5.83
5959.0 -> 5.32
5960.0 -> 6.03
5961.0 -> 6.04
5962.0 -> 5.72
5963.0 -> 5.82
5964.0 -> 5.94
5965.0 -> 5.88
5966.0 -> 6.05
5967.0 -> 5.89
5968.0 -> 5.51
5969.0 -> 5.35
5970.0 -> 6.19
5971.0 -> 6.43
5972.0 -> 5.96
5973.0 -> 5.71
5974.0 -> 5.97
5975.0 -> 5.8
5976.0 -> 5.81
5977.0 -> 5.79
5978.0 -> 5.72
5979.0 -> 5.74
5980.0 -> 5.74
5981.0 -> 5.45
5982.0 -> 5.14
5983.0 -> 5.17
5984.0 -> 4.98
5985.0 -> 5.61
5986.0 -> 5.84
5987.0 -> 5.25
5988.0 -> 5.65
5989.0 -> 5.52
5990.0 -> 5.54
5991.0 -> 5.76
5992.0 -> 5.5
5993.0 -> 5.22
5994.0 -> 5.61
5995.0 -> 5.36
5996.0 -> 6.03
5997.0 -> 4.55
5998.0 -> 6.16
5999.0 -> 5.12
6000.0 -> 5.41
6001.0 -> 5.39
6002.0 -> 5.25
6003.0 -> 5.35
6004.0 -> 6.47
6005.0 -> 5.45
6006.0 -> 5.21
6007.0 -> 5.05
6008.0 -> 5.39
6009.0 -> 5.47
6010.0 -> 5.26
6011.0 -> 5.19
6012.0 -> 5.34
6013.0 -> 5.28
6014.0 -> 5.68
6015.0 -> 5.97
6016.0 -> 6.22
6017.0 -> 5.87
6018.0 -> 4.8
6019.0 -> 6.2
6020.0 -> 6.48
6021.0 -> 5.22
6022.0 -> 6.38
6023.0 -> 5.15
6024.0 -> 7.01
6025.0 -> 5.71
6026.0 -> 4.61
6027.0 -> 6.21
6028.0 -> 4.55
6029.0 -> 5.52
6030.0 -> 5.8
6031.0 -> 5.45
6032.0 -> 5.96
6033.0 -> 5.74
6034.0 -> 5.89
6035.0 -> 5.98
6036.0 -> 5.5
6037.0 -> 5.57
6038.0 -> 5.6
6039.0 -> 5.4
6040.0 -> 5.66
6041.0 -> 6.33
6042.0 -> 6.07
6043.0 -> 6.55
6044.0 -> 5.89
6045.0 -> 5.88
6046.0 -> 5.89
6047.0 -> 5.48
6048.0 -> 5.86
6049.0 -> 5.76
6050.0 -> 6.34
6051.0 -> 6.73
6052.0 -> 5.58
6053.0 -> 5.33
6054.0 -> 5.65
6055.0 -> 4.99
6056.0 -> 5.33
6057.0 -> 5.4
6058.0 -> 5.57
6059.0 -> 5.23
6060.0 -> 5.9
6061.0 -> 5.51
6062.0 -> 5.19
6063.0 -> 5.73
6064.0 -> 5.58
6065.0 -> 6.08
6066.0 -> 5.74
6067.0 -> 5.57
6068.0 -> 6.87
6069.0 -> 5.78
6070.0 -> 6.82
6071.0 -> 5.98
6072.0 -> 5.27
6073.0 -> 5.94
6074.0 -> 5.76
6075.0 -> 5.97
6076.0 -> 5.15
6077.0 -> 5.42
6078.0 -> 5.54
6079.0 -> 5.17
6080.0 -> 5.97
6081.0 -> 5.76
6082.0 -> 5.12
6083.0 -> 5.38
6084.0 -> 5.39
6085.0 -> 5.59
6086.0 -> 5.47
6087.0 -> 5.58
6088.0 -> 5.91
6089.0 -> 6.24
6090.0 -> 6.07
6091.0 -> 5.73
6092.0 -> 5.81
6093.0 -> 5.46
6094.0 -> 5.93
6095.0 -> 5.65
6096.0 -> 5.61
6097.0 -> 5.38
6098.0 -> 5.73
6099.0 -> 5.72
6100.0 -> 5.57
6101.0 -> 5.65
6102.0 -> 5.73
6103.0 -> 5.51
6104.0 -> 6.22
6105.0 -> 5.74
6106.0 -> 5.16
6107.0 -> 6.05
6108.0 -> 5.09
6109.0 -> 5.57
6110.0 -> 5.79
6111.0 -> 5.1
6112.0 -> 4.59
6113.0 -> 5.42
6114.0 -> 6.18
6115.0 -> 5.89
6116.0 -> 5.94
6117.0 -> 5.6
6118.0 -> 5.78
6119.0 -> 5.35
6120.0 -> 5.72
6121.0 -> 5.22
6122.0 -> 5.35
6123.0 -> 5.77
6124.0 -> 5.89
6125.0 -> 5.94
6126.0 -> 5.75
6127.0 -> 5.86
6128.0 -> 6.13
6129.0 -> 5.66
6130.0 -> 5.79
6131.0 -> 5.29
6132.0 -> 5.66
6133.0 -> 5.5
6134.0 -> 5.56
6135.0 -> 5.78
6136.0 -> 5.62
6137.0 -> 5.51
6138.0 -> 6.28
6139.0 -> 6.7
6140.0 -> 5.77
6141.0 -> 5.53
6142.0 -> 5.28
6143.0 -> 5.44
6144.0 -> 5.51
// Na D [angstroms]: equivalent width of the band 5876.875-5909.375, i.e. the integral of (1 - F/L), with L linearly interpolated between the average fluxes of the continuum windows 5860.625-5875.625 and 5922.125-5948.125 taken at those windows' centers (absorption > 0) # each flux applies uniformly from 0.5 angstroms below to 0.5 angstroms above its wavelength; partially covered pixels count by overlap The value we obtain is 4.3 angstroms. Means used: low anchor 5.53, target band 4.8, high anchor 5.54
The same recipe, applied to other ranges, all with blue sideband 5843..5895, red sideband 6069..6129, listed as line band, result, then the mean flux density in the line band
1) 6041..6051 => -0.8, 6.03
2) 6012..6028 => -0.6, 5.73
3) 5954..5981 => -1.9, 5.81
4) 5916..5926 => -0.2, 5.47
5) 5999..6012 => 0.3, 5.39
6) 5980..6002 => 0.1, 5.44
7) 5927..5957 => -1.0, 5.57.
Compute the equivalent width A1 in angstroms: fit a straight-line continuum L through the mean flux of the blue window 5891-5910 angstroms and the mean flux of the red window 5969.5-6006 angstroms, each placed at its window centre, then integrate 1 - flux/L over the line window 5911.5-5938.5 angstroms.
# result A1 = -2.3 angstroms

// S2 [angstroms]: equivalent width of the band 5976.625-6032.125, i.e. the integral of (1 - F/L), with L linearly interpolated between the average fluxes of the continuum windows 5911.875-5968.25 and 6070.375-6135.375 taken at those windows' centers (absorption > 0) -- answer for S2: 0.62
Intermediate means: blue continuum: 5.59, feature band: 5.55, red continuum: 5.64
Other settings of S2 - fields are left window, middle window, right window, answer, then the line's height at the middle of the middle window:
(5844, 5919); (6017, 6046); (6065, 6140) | -1.12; 5.54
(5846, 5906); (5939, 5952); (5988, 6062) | -0.73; 5.38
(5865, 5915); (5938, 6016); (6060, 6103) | -4.16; 5.33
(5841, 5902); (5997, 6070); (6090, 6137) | -2.35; 5.5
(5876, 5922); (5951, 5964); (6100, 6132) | -1.35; 5.16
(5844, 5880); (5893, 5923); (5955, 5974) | 2.98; 5.69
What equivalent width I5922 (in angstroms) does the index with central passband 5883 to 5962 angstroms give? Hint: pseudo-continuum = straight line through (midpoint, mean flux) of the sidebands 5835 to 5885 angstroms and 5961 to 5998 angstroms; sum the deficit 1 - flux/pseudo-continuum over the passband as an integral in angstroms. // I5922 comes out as 4.9 angstroms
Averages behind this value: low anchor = 5.55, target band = 5.26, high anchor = 5.66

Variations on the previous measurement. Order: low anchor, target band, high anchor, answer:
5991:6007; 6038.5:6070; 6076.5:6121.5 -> -1.4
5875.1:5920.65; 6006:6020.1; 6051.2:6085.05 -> -0.3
